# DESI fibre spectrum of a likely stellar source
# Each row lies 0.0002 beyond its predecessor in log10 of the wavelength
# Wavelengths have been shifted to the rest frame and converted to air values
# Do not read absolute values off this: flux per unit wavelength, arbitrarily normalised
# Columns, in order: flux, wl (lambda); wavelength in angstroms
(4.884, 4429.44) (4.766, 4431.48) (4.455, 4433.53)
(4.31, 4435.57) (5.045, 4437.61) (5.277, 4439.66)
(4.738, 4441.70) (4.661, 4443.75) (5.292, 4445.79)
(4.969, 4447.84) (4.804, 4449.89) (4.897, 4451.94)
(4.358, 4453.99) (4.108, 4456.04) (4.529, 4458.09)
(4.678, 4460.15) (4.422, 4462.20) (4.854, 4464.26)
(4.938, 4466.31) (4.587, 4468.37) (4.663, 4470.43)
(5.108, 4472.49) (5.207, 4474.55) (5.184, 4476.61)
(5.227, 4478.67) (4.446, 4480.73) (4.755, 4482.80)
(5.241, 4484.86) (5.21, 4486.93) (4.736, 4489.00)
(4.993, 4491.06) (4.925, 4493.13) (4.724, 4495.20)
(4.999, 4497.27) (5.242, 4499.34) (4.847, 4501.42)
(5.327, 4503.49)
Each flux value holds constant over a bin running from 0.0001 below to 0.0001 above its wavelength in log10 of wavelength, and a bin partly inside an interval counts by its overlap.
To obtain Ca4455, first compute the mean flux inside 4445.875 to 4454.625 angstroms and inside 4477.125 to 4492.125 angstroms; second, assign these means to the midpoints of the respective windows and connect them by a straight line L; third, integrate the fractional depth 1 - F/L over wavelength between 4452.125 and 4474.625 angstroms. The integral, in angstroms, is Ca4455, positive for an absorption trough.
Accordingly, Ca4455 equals 1.0 angstroms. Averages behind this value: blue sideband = 4.83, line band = 4.66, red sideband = 4.95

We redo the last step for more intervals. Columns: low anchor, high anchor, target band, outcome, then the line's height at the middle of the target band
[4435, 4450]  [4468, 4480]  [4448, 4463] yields 1.15 angstroms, 4.95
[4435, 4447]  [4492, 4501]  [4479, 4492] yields 0.10 angstroms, 4.95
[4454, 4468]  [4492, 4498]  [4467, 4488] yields -1.07 angstroms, 4.72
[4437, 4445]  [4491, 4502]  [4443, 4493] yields 1.15 angstroms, 4.94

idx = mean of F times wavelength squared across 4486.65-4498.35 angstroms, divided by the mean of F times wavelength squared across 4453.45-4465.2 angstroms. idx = 1.1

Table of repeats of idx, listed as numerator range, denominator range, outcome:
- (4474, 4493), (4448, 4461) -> 1.10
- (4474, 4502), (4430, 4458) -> 1.07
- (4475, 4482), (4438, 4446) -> 1.02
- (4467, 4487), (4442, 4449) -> 1.01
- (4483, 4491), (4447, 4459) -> 1.11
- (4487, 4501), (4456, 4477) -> 1.05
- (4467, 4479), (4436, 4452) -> 1.02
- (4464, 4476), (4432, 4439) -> 1.07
